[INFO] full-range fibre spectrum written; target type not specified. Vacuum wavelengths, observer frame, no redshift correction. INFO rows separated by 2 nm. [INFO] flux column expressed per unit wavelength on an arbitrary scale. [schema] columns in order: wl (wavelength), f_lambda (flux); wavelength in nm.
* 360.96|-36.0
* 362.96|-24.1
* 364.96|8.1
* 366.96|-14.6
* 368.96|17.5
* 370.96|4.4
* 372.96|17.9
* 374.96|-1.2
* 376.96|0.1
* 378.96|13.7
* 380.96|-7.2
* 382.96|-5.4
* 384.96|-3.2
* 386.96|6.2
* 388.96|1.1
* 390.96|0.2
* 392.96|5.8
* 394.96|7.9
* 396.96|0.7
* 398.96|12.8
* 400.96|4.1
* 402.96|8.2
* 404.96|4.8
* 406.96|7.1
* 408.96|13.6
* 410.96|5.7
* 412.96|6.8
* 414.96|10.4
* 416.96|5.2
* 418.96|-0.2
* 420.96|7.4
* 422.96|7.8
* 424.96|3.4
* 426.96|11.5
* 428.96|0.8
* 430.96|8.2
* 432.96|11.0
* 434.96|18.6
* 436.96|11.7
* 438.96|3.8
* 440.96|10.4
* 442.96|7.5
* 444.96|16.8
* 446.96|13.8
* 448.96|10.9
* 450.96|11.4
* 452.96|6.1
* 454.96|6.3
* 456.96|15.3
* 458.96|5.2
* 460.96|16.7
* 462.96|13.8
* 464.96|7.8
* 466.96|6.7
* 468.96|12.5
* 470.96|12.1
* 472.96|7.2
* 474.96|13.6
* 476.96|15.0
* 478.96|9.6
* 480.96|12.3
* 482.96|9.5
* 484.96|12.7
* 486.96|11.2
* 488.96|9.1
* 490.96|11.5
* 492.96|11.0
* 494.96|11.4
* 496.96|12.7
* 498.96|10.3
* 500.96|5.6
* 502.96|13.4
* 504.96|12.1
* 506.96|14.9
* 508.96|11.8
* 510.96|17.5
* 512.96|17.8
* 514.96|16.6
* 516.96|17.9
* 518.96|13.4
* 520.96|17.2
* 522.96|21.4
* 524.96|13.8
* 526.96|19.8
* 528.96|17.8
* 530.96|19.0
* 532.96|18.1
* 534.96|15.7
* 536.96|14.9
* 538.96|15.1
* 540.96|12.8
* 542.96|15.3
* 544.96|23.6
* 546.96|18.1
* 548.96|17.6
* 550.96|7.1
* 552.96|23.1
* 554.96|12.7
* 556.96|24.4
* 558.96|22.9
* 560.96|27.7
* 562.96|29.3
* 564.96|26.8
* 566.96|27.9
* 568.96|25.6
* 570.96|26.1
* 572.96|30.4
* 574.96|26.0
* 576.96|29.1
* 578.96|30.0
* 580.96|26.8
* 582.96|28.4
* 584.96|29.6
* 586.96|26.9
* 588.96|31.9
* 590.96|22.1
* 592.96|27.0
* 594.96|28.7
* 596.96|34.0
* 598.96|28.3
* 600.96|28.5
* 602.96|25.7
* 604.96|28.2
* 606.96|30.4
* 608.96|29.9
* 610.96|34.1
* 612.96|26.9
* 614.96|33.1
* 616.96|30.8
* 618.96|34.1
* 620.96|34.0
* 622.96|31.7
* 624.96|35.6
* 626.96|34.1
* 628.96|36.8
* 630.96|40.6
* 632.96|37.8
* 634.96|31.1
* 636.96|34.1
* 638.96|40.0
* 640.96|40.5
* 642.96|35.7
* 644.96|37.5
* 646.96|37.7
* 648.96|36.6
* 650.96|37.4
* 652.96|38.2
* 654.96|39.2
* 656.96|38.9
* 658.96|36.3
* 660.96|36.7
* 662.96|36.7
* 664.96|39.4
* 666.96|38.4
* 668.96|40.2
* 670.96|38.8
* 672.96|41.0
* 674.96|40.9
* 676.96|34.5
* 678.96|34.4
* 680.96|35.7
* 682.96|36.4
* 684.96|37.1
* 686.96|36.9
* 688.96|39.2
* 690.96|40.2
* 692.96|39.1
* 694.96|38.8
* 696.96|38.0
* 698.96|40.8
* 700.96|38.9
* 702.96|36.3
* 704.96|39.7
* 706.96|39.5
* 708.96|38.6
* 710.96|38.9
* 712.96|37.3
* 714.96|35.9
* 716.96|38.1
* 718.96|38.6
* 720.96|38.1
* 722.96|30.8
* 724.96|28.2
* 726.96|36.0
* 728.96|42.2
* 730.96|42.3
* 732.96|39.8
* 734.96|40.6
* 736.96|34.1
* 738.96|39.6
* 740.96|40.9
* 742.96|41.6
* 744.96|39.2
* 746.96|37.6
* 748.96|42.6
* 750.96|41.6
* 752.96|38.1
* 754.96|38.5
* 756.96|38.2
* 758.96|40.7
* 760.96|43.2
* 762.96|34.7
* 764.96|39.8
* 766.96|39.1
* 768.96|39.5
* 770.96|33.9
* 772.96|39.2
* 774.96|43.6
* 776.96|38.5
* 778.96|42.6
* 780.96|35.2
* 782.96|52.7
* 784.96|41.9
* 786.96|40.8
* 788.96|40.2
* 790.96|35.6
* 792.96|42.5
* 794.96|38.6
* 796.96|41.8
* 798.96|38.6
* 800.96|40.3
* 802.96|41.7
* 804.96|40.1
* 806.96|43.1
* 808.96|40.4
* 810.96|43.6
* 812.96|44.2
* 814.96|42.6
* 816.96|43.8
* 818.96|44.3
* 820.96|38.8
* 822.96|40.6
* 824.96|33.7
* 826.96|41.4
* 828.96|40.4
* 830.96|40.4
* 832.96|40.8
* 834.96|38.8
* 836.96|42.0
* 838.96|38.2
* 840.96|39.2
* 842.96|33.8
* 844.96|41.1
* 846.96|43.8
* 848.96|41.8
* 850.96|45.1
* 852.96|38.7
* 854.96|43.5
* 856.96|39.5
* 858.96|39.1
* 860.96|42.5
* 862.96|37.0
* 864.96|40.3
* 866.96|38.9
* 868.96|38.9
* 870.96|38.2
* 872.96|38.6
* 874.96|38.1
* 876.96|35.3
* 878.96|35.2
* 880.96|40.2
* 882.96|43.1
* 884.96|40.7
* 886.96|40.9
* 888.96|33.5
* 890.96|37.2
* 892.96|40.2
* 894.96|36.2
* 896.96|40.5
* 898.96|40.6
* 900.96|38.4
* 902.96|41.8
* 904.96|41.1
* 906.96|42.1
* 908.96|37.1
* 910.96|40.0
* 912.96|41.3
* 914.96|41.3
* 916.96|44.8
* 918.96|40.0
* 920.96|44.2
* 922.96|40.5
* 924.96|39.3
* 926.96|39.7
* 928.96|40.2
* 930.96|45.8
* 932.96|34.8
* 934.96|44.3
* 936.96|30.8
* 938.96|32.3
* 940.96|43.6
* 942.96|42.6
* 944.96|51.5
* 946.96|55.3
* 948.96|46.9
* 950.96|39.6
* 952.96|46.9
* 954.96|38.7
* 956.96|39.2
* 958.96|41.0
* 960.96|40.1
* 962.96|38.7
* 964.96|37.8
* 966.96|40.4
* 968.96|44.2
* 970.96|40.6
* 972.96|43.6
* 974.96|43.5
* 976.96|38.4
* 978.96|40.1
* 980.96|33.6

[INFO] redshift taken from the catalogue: 0.40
